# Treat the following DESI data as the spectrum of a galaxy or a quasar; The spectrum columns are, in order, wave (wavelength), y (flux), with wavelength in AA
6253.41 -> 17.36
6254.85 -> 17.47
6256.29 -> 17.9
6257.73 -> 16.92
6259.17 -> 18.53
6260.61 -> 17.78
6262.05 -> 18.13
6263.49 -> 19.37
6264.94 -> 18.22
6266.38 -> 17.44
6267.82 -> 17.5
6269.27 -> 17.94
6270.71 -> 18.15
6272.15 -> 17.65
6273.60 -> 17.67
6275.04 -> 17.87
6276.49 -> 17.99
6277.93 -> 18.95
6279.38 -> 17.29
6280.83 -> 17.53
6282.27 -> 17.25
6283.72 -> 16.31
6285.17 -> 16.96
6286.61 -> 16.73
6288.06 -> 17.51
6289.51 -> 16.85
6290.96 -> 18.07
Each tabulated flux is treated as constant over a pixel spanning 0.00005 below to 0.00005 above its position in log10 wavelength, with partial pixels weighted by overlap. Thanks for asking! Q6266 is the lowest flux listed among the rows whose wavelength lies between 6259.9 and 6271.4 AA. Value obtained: 17.44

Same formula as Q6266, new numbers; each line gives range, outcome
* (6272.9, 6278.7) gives 17.67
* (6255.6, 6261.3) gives 16.92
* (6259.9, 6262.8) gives 17.78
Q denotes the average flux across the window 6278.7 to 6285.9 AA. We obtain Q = 17.1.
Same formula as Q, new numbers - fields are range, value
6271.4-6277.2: 17.8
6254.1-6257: 17.7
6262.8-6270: 18.1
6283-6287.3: 16.7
